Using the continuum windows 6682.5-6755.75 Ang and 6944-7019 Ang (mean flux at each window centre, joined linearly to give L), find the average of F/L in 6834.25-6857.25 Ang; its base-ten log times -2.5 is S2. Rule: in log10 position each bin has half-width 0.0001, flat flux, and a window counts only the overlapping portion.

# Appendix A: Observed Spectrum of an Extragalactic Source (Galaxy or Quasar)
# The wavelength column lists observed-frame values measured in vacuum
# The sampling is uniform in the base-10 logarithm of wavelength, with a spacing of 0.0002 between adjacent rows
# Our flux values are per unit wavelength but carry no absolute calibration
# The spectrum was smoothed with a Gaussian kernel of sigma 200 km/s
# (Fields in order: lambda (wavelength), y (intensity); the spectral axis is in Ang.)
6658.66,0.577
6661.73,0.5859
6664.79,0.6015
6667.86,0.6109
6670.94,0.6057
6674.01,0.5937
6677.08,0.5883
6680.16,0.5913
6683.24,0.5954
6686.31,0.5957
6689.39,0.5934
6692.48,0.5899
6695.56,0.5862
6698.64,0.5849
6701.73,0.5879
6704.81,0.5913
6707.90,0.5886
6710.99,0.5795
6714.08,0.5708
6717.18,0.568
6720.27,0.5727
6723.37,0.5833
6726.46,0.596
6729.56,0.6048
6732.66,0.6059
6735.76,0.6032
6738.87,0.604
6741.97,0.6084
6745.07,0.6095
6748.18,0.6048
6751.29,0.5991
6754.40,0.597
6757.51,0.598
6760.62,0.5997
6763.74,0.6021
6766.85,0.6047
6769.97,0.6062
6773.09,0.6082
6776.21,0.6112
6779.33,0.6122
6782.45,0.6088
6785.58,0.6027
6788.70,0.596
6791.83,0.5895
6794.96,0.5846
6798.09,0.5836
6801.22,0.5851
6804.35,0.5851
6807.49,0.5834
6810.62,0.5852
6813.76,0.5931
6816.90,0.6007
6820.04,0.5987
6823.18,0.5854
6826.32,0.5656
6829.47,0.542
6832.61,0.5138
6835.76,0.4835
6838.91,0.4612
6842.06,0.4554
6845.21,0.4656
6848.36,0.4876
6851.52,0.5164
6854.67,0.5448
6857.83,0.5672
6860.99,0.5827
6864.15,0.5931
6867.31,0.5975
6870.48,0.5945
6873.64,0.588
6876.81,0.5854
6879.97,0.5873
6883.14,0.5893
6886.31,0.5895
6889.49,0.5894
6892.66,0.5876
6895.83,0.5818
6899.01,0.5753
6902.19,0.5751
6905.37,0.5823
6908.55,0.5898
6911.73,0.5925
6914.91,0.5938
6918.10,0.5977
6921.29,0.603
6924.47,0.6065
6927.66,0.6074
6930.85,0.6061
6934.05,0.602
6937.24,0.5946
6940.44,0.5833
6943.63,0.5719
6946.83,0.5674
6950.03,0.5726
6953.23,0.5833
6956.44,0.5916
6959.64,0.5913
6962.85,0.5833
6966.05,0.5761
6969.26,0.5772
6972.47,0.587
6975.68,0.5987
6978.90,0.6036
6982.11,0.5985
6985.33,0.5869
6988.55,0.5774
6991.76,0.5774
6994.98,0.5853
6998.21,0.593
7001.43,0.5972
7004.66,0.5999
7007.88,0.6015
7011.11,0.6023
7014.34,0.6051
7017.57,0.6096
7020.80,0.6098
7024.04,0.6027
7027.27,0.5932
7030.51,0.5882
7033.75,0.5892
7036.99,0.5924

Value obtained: 0.20 mag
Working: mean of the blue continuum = 0.593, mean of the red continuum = 0.589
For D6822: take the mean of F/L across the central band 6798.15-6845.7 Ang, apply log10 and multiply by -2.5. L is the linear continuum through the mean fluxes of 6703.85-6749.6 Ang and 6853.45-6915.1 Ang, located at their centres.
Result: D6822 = 0.07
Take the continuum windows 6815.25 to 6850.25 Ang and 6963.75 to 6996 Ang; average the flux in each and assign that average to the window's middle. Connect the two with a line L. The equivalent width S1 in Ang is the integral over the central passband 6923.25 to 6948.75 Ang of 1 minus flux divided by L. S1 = -1.1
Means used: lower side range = 0.524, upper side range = 0.587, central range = 0.592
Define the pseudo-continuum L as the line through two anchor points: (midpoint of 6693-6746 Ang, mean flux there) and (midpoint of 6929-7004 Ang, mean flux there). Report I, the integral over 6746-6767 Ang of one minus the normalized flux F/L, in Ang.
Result -0.4 Ang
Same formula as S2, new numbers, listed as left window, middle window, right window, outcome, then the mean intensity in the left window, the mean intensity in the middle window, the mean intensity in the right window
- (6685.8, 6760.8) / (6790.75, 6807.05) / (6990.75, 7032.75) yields 0.02 mag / 0.593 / 0.585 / 0.597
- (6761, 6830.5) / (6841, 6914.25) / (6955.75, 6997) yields 0.04 mag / 0.593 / 0.567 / 0.587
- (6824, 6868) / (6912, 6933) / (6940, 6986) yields -0.07 mag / 0.527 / 0.602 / 0.585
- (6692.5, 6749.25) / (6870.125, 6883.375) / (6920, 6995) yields 0.00 mag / 0.592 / 0.589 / 0.589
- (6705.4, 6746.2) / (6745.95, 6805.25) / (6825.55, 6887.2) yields -0.05 mag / 0.592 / 0.599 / 0.545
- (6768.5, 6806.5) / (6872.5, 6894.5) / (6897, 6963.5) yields 0.01 mag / 0.597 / 0.588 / 0.589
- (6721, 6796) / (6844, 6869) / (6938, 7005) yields 0.09 mag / 0.601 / 0.546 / 0.586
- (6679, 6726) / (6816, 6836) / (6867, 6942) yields 0.06 mag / 0.586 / 0.559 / 0.592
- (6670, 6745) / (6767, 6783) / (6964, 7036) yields -0.03 mag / 0.592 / 0.609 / 0.594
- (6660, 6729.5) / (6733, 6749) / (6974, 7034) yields -0.03 mag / 0.589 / 0.606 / 0.596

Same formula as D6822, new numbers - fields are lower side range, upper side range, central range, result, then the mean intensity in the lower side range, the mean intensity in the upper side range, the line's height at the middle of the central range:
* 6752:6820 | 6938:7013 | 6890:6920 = 0.01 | 0.597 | 0.587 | 0.591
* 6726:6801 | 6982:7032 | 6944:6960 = 0.03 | 0.601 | 0.595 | 0.597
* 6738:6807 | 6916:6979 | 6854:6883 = 0.02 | 0.6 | 0.59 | 0.594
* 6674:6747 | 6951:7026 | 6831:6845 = 0.23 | 0.591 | 0.593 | 0.592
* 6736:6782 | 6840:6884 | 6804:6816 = -0.02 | 0.605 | 0.552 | 0.579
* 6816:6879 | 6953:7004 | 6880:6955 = -0.04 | 0.546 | 0.588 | 0.569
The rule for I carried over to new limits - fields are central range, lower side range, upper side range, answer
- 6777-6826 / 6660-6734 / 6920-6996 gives -0.2 Ang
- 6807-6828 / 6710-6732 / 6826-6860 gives -2.5 Ang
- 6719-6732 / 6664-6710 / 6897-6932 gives 0.1 Ang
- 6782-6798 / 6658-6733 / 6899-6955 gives -0.1 Ang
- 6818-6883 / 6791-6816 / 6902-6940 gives 4.8 Ang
